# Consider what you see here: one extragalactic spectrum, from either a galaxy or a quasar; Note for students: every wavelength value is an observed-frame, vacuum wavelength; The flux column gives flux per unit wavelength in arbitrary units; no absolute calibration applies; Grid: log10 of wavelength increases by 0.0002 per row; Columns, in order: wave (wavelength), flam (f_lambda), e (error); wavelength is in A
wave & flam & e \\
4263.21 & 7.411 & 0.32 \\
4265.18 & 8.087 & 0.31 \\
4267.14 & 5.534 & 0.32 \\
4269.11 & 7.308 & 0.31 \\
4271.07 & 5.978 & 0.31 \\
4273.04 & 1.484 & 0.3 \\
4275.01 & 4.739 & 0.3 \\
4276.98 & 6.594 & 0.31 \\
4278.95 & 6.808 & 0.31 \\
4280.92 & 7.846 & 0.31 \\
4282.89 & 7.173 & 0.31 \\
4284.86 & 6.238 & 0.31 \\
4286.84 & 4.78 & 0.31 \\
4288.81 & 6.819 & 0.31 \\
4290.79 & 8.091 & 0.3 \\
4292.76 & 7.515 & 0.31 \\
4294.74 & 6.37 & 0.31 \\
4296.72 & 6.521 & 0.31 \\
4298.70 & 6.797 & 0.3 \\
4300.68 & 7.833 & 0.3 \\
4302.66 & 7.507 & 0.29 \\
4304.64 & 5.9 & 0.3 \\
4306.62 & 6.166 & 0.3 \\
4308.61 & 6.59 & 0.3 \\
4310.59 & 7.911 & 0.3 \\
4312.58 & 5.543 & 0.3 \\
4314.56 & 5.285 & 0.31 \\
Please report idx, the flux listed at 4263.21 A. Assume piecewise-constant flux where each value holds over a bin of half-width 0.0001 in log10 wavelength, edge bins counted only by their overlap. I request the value 7.411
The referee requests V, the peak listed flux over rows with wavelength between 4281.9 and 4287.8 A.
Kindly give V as 7.173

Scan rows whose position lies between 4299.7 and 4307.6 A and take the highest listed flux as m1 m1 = 7.833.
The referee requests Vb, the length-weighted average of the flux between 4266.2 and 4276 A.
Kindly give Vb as 5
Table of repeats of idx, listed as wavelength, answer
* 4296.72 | 6.521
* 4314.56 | 5.285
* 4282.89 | 7.173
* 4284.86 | 6.238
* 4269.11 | 7.308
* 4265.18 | 8.087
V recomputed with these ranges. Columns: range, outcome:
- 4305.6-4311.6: 7.911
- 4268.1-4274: 7.308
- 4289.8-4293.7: 8.091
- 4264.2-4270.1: 8.087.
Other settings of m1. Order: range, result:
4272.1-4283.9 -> 7.846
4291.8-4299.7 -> 7.515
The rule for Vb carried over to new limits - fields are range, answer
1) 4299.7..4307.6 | 6.86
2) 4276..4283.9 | 7.11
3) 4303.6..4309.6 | 6.23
